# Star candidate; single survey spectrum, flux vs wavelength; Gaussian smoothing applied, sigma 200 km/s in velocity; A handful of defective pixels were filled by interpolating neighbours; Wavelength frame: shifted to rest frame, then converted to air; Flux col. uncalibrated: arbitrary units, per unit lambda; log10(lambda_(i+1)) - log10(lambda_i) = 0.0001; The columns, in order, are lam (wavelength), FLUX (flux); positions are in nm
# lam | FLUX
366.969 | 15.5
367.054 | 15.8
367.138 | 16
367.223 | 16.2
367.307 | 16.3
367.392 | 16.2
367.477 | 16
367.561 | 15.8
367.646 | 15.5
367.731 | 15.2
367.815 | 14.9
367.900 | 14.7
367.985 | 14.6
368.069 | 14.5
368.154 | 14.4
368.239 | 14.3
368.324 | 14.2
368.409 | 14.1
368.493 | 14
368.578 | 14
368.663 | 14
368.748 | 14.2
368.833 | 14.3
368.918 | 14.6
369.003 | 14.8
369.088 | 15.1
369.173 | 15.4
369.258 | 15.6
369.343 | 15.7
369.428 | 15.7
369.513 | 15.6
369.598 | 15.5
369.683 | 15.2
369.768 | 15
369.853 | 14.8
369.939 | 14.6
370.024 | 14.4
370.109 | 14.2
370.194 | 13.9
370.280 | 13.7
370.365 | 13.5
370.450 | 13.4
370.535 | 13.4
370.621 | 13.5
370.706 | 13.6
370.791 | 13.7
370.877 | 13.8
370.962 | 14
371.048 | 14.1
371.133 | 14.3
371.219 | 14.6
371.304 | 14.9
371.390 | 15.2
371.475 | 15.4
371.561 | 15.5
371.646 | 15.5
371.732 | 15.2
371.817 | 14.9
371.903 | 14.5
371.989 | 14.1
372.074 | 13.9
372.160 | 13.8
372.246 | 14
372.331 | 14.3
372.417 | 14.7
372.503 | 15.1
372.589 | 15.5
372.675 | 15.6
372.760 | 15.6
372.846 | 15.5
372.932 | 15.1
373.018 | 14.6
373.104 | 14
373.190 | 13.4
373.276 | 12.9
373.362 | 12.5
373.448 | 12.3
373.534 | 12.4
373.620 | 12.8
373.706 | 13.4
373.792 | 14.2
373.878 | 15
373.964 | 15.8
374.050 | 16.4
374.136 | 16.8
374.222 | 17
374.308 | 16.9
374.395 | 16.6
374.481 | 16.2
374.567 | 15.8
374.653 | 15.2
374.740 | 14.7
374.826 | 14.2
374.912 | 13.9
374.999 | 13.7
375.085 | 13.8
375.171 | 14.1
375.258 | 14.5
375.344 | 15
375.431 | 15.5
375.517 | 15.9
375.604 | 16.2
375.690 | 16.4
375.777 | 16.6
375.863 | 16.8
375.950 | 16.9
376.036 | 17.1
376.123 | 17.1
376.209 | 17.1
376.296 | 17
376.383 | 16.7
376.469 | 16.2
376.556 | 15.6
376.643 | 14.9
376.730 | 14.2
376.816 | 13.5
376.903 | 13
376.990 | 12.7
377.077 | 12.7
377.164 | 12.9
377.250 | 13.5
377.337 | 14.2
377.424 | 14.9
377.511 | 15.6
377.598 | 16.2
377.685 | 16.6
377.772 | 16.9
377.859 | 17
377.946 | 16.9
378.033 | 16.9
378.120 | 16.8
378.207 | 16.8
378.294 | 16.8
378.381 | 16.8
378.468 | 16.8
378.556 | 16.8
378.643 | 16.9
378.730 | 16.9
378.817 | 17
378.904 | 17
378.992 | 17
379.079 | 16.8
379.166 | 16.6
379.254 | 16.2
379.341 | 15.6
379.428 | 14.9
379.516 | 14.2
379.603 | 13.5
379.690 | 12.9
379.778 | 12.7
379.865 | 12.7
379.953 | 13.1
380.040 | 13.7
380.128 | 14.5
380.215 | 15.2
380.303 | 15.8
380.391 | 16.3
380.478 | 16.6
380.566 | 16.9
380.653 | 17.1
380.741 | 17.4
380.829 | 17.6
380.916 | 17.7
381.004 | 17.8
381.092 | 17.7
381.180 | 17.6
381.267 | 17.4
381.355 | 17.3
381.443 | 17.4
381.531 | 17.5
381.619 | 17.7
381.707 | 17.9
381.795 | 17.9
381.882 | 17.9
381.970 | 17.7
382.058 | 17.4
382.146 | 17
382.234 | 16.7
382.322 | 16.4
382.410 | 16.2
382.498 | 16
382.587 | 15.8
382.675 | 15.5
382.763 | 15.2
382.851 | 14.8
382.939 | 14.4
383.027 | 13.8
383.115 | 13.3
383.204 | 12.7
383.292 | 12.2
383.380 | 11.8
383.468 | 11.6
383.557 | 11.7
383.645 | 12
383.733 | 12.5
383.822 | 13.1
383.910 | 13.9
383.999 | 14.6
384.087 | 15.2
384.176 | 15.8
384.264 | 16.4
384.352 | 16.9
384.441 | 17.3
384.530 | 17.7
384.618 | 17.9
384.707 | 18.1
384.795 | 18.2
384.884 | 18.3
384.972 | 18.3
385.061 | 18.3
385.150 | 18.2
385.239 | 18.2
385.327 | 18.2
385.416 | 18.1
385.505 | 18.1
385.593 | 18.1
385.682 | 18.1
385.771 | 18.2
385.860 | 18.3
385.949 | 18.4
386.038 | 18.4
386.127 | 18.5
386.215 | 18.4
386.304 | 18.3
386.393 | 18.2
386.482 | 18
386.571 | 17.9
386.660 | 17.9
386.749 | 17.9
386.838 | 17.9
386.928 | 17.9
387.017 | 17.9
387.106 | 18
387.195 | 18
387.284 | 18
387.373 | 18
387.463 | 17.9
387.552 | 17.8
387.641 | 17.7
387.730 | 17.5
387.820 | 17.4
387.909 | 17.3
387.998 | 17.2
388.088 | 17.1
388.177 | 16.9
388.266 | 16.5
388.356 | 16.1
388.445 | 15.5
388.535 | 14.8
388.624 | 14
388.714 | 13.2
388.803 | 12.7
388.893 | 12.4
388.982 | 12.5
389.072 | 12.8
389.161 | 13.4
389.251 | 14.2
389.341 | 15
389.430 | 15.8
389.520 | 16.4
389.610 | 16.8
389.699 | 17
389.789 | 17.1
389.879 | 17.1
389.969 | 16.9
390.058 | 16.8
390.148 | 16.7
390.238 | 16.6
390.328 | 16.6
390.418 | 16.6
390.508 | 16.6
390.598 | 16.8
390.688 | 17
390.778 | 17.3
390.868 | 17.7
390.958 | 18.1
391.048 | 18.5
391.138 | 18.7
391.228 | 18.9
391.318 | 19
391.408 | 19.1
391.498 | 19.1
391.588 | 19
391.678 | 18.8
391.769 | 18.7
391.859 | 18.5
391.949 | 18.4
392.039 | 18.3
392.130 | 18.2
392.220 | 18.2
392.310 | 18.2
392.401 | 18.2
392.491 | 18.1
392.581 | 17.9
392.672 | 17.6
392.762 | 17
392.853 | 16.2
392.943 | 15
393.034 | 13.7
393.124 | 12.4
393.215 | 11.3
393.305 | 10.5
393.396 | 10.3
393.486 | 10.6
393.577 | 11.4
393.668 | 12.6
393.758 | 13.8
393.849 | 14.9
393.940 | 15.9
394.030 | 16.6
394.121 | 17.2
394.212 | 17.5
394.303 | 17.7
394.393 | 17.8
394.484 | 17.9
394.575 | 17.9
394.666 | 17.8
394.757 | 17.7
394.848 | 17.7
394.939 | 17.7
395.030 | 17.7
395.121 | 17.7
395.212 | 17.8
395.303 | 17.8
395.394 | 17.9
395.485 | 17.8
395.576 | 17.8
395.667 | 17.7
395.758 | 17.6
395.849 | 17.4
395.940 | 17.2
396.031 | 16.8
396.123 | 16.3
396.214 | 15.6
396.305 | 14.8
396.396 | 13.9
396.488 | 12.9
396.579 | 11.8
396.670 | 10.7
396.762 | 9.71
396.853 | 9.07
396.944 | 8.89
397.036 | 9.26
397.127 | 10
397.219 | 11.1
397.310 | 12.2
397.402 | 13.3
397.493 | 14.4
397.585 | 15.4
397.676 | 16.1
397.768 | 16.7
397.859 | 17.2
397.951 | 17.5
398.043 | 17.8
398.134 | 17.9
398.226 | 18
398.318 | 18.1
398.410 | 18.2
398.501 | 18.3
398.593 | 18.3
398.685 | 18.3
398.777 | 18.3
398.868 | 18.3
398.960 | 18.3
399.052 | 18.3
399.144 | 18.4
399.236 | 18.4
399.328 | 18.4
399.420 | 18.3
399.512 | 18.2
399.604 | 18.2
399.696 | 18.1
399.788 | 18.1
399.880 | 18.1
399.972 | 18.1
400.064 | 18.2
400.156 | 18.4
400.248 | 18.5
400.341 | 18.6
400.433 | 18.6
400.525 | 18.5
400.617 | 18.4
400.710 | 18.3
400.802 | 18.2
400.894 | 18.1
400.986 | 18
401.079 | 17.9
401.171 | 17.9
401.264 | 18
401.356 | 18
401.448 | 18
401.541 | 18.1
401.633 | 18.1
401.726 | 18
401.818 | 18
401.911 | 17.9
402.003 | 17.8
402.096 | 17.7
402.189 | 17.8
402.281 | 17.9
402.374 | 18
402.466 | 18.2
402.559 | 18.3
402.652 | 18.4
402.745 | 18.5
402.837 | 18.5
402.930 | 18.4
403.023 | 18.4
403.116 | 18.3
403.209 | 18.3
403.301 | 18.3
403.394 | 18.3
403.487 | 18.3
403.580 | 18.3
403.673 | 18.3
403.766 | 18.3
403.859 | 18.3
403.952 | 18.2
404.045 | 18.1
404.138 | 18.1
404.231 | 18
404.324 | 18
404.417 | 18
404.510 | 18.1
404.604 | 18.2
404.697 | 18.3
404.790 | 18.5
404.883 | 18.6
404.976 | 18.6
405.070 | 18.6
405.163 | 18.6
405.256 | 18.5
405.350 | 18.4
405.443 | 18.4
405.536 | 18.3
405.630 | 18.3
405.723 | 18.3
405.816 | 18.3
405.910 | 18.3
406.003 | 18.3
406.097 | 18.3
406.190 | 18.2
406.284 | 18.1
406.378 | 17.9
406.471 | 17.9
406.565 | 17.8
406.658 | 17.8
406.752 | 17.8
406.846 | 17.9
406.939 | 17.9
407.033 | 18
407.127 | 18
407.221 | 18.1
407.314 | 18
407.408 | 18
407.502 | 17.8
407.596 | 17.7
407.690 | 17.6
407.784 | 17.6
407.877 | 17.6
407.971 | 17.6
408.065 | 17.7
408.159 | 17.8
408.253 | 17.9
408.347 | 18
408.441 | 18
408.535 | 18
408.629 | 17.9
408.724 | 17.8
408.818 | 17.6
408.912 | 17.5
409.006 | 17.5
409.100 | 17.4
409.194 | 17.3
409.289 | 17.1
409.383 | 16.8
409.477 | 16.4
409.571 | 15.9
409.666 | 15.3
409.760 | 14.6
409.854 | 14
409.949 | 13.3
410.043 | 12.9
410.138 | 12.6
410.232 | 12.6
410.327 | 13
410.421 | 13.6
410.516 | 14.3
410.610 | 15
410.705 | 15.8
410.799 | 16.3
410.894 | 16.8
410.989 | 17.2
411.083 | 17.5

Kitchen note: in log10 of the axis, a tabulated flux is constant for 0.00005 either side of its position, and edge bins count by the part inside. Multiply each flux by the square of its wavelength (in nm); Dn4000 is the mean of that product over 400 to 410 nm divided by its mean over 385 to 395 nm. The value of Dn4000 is 1.1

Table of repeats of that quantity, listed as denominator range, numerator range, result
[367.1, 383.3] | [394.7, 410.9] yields 1.29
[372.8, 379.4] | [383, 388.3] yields 1.14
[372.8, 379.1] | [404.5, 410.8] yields 1.31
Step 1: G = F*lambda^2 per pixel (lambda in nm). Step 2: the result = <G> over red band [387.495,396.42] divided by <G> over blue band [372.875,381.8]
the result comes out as 1.1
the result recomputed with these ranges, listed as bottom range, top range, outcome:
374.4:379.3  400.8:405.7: 1.33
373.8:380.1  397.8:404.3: 1.33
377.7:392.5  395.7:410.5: 1.13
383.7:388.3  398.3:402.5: 1.12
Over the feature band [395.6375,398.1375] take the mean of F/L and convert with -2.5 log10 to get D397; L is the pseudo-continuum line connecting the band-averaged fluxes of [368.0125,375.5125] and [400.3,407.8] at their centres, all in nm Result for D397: 0.22 mag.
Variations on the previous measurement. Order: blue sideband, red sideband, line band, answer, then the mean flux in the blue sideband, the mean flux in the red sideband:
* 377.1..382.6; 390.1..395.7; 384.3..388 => -0.09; 16.2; 16.8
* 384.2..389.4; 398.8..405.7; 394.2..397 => 0.12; 17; 18.2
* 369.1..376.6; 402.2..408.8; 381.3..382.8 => -0.07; 14.9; 18.1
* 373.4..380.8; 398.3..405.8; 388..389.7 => 0.13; 15.4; 18.2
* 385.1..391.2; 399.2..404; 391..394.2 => 0.07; 16.9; 18.2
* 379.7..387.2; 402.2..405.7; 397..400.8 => 0.04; 16.5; 18.3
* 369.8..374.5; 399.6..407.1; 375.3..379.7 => -0.05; 14.5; 18.2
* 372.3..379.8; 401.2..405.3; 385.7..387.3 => -0.11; 15.3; 18.2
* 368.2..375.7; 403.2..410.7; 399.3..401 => -0.09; 14.6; 17.4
